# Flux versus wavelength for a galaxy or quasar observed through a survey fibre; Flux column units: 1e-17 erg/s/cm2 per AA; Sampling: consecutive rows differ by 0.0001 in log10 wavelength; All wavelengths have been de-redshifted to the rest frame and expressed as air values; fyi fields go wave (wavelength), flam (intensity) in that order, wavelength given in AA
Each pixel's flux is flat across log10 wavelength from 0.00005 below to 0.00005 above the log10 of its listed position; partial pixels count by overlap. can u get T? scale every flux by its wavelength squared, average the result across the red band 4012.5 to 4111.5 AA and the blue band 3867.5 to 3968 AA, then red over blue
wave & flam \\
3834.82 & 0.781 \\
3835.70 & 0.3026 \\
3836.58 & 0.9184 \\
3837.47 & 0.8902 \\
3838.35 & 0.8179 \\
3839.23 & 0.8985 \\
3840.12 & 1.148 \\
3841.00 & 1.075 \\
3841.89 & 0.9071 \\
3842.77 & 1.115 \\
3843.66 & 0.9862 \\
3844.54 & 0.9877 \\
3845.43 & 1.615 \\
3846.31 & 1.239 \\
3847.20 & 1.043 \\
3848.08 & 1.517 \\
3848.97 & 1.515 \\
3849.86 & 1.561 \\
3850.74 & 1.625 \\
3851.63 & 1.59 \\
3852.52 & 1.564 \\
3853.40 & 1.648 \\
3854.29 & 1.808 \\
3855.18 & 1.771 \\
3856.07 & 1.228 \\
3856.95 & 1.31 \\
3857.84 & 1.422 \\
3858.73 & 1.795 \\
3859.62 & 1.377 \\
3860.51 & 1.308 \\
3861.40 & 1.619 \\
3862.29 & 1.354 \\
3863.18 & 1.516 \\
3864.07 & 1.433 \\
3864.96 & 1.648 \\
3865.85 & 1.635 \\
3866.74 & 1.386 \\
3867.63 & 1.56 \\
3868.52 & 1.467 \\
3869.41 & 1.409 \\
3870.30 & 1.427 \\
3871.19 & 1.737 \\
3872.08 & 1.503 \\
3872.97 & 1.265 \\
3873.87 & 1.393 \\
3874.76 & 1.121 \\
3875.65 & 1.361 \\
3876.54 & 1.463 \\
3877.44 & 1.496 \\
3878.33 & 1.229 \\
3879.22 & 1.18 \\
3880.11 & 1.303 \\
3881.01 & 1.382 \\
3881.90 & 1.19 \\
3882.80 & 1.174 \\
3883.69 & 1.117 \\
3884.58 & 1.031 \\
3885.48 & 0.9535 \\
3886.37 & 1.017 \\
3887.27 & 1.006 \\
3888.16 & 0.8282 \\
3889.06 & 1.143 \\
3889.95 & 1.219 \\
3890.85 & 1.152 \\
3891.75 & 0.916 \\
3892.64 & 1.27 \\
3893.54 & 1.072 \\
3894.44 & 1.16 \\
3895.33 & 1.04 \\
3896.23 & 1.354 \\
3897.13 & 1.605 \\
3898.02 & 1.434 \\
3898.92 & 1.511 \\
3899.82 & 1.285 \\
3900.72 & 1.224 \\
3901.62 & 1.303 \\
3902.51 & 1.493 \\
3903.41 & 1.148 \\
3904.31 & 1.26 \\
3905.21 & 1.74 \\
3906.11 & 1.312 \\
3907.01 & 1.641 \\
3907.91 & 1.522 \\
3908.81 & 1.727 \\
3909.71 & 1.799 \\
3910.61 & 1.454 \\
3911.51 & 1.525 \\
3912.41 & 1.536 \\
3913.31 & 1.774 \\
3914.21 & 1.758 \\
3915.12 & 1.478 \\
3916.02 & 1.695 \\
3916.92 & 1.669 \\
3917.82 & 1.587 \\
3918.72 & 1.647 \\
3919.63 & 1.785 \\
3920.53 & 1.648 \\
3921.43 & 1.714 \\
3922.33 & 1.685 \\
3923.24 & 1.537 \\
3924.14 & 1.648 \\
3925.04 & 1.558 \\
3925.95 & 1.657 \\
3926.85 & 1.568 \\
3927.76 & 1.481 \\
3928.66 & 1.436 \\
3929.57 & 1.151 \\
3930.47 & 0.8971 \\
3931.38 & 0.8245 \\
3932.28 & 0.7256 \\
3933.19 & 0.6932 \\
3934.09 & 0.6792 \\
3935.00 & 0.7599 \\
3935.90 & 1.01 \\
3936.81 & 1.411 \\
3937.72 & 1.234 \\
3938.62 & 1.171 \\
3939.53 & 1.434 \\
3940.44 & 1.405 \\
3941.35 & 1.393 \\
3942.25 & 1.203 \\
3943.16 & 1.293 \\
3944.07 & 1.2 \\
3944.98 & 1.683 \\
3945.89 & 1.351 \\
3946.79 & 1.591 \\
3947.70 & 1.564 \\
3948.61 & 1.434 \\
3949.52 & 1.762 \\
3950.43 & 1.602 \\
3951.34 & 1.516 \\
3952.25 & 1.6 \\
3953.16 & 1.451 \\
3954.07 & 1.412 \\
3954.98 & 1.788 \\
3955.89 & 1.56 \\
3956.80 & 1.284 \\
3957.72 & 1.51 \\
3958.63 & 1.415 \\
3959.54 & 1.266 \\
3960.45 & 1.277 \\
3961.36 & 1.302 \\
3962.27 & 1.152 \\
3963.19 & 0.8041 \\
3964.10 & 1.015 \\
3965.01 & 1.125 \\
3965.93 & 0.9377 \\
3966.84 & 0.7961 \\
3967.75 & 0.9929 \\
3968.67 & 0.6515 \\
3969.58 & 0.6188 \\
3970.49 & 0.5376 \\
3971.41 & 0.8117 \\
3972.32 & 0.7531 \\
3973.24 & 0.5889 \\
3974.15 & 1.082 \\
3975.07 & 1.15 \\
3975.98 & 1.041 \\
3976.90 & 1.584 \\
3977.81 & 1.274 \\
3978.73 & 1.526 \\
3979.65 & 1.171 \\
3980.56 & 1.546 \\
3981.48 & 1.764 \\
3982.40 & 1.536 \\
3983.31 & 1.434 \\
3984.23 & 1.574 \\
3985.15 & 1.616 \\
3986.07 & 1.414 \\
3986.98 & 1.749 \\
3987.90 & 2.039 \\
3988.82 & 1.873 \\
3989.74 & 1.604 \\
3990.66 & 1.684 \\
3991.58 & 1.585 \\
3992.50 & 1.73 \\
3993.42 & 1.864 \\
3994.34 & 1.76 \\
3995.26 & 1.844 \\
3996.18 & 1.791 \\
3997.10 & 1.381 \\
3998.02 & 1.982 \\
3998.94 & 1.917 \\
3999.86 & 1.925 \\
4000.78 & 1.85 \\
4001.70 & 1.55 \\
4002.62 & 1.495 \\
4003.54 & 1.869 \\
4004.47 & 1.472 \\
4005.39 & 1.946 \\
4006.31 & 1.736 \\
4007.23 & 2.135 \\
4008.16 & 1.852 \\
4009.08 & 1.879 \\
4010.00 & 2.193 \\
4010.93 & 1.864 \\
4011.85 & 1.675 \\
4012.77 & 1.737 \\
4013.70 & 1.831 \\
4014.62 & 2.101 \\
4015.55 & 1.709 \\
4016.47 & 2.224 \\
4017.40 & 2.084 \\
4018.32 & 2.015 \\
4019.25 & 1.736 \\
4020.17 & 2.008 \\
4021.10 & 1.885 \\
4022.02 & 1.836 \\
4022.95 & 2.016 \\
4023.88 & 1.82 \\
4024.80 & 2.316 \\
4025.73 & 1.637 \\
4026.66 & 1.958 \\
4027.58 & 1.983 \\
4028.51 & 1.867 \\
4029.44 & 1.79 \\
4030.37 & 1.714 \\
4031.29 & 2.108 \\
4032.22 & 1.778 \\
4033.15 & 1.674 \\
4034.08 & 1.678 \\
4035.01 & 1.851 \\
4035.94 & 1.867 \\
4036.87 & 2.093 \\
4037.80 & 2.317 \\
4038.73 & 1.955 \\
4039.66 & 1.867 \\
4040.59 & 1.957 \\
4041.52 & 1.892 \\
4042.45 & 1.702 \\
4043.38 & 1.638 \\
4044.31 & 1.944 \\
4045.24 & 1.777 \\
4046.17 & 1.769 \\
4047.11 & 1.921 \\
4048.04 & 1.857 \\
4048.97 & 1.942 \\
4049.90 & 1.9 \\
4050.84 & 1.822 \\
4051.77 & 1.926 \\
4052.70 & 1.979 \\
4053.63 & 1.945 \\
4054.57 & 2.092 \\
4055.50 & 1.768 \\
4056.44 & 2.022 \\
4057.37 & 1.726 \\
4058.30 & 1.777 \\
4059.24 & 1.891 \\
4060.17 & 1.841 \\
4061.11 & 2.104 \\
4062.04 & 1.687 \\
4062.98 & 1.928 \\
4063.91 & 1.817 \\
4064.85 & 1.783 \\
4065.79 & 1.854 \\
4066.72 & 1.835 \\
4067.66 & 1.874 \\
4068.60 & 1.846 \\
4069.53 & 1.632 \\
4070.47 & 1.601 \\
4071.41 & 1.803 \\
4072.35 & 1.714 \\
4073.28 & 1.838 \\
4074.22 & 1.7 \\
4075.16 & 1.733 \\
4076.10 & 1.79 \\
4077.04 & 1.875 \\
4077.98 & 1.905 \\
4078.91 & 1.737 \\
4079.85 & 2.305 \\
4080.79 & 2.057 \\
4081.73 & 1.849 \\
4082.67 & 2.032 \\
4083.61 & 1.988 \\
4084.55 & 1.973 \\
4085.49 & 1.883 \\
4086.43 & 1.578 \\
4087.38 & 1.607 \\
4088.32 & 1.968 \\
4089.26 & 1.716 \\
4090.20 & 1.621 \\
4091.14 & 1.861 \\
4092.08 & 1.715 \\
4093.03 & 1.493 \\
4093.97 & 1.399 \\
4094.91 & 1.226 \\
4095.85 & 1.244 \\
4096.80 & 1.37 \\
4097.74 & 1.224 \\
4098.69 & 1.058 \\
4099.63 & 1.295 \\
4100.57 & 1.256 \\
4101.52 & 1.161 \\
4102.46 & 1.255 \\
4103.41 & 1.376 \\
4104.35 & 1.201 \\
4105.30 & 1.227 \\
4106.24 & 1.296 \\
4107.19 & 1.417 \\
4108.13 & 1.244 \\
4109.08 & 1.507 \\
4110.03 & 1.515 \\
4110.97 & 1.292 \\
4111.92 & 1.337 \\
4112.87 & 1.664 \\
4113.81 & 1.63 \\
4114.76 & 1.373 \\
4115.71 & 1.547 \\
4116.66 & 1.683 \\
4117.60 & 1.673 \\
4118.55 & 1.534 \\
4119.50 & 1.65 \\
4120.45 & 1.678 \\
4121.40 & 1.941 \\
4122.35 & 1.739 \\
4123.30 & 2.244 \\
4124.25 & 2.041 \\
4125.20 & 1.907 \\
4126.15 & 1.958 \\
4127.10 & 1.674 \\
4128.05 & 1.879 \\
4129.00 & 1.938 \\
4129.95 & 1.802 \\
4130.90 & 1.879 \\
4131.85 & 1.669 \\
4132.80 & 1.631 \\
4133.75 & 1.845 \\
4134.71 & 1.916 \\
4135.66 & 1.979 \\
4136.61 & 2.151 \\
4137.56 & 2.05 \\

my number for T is 1.41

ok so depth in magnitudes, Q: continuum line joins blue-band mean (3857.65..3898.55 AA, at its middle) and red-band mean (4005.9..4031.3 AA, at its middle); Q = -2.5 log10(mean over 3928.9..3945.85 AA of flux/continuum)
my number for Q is 0.358 mag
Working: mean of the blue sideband 1.31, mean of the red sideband 1.92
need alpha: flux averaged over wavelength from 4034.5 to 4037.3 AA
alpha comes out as 1.93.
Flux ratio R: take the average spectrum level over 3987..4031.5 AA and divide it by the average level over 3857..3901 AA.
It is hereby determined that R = 1.4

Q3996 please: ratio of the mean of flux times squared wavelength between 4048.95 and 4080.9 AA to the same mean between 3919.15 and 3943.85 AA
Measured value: 1.5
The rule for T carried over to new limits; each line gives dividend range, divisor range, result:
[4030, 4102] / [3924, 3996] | 1.41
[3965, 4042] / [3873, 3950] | 1.30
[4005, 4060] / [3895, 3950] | 1.42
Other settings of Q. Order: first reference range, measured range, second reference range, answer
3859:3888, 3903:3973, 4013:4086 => 0.15 mag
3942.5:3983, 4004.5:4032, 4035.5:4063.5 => -0.15 mag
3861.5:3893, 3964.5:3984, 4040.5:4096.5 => 0.38 mag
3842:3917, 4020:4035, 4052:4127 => -0.18 mag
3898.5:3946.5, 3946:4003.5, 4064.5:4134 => 0.05 mag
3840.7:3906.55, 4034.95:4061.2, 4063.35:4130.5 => -0.20 mag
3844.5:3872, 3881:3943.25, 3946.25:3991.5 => 0.06 mag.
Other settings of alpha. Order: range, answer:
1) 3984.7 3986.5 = 1.51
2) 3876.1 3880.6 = 1.33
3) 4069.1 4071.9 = 1.67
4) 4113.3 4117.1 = 1.56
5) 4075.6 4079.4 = 1.83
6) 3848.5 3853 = 1.57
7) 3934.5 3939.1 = 1.11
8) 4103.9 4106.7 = 1.24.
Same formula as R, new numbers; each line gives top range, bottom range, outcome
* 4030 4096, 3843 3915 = 1.32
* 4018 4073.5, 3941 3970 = 1.44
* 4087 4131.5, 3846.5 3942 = 1.13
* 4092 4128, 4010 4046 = 0.79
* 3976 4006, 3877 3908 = 1.33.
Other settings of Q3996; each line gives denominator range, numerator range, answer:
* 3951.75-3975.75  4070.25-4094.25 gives 1.72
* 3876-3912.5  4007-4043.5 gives 1.57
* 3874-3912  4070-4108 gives 1.37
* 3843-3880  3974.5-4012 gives 1.25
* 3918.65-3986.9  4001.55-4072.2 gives 1.51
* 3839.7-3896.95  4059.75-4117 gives 1.37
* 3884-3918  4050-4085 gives 1.49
